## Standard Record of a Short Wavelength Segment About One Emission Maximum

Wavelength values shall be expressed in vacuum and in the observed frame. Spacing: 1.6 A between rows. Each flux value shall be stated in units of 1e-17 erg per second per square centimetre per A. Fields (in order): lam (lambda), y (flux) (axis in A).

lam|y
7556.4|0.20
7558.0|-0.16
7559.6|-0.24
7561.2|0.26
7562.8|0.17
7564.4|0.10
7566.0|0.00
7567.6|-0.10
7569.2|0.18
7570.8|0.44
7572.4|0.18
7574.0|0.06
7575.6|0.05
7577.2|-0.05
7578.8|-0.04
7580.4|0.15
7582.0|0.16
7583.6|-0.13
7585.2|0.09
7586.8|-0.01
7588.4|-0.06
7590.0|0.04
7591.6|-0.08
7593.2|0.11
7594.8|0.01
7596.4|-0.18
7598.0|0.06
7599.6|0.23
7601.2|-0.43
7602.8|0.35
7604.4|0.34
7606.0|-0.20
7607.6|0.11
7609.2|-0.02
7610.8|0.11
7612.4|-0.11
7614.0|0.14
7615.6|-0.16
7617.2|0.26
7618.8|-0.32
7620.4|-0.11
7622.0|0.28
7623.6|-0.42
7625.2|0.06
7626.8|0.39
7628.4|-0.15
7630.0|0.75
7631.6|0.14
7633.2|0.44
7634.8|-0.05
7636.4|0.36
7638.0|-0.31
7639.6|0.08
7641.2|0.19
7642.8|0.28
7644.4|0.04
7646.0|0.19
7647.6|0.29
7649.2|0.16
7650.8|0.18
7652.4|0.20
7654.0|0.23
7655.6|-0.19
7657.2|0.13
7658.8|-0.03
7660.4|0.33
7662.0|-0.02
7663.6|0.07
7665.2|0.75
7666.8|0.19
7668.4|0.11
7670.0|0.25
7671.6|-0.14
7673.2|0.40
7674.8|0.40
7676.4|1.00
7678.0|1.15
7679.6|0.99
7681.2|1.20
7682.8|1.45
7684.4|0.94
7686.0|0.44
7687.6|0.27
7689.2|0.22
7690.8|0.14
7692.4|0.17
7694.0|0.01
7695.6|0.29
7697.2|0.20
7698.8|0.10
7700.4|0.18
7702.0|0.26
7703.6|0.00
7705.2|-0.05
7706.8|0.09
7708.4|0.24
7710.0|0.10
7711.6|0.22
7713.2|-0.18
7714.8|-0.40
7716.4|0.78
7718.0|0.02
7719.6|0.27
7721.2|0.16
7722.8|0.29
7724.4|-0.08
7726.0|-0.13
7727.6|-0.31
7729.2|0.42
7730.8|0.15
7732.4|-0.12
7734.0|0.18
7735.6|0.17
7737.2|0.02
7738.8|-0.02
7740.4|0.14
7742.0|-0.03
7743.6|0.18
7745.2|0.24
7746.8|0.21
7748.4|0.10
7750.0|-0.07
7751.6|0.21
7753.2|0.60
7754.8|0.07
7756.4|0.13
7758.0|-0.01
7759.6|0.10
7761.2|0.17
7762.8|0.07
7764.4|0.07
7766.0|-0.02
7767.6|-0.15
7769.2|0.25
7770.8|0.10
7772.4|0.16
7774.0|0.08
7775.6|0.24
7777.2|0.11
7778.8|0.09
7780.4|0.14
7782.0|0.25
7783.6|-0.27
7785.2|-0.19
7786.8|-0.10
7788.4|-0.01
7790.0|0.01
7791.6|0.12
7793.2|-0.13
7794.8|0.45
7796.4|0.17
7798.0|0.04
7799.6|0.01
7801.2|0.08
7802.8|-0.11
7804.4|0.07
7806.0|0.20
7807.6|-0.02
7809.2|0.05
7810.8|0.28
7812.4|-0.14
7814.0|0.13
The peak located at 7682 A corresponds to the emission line [O II]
